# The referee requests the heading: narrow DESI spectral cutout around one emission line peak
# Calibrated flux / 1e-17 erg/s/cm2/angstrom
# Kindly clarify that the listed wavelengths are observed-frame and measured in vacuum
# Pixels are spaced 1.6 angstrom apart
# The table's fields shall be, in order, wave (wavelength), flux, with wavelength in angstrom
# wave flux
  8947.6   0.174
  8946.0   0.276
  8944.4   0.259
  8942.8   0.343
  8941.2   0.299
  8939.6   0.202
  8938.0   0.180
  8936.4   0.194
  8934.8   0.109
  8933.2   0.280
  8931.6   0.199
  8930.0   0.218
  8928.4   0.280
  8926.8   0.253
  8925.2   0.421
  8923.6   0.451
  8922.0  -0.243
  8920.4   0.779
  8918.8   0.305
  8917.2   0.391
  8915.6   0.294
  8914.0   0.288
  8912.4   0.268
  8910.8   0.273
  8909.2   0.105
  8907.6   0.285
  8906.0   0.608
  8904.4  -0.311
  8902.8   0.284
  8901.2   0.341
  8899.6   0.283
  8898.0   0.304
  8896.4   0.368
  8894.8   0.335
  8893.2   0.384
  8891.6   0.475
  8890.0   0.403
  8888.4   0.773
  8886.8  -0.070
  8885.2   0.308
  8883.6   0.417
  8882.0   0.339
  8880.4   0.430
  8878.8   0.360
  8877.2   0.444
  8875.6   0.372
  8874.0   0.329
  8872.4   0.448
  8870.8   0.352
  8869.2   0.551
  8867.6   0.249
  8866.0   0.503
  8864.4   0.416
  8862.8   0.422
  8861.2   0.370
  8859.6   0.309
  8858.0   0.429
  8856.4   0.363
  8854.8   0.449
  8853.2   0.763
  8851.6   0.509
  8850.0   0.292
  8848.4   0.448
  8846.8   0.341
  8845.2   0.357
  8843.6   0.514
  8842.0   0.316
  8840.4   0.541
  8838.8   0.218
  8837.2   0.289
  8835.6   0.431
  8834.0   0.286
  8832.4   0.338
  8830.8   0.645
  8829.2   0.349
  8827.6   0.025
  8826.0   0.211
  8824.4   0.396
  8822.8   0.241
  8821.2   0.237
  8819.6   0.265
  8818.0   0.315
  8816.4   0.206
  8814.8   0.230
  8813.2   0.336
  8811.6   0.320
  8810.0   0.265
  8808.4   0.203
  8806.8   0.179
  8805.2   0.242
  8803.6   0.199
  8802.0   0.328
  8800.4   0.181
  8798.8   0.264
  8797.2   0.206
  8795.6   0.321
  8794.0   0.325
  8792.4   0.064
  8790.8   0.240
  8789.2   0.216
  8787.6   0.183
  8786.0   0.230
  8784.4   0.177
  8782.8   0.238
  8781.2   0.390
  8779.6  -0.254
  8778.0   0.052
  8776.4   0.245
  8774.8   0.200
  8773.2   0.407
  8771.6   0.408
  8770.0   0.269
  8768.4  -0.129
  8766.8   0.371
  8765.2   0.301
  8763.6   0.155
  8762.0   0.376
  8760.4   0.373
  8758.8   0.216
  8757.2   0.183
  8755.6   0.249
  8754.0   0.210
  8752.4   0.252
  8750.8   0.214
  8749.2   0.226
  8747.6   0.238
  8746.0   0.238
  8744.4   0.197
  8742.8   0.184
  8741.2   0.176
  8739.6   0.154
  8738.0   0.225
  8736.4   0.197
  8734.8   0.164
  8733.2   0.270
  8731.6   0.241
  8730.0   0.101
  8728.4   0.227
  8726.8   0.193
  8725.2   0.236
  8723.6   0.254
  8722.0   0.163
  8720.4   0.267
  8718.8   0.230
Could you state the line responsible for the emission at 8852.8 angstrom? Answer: Mg II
